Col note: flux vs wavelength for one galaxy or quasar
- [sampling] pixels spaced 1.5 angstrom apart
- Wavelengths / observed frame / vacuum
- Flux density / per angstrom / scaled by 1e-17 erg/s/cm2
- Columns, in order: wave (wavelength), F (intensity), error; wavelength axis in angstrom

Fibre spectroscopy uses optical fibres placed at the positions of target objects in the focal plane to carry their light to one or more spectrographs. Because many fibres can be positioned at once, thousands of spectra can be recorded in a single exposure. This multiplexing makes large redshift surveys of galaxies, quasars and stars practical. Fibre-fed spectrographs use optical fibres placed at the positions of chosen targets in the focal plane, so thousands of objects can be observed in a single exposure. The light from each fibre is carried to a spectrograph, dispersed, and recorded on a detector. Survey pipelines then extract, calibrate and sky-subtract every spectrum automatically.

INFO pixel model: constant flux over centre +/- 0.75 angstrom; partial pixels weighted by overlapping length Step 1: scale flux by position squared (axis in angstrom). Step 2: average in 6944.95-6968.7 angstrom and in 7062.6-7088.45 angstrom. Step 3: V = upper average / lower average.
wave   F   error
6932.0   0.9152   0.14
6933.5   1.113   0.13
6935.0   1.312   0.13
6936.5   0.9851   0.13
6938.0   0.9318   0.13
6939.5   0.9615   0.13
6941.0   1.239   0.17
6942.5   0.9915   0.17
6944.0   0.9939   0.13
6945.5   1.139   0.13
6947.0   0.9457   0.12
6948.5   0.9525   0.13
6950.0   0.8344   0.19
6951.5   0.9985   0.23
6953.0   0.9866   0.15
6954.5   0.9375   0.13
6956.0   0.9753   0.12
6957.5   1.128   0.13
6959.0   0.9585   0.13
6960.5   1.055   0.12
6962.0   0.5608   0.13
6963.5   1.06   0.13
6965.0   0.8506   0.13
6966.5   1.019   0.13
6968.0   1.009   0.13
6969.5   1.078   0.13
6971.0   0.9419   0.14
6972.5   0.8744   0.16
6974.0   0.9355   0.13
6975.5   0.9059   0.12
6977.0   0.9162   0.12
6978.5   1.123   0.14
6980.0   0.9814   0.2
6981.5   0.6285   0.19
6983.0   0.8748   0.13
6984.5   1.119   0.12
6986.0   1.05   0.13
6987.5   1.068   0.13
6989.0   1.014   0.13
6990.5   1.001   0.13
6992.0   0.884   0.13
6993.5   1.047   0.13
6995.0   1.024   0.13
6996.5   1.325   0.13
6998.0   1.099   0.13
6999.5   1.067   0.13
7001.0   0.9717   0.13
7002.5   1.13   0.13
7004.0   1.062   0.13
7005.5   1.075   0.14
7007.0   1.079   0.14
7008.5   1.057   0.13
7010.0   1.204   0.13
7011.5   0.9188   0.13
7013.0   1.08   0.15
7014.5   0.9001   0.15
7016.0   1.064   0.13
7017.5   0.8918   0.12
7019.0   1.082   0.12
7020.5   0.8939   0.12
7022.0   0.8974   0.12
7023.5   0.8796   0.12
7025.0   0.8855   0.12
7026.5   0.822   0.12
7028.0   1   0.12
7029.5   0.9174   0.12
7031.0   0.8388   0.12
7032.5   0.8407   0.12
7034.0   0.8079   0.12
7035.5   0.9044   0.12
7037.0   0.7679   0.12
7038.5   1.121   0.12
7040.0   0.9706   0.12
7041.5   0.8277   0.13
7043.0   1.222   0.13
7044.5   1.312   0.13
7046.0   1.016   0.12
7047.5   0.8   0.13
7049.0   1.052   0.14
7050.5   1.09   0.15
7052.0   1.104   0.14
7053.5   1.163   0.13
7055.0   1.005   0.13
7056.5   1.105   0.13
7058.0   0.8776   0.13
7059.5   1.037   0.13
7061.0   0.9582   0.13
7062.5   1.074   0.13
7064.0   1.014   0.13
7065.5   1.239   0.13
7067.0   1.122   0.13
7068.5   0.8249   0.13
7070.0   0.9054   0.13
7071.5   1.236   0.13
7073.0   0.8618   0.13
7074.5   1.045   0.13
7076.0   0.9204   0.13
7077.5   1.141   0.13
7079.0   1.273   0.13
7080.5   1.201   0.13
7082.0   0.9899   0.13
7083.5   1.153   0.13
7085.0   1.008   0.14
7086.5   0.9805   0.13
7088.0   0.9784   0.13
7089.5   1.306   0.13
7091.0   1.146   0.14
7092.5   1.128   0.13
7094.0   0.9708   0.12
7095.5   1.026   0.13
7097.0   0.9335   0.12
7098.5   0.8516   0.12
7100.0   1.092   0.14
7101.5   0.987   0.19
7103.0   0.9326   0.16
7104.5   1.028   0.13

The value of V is 1.13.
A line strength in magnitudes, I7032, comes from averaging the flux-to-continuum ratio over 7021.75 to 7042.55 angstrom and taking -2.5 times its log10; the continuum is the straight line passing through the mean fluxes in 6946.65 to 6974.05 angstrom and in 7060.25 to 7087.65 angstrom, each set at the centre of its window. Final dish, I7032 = 0.136 mag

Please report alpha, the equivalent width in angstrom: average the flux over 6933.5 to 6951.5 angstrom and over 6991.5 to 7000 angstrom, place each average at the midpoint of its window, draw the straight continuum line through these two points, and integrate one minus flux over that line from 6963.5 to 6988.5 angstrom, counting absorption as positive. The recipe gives 2.3 angstrom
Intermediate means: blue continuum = 1.03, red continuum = 1.08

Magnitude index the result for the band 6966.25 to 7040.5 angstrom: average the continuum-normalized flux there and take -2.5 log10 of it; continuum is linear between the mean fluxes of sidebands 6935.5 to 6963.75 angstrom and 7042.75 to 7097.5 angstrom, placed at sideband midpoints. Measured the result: 0.04 mag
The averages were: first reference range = 0.982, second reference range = 1.06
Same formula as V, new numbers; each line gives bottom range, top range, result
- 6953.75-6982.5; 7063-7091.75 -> 1.17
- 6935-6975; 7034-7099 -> 1.09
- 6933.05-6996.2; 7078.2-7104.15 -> 1.11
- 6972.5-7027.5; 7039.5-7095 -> 1.08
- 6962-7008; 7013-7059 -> 0.98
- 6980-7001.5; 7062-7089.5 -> 1.07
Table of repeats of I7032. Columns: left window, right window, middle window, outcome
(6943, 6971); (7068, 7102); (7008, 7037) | 0.080 mag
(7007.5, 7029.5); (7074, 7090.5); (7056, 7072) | 0.026 mag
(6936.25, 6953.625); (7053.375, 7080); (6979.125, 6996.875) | 0.020 mag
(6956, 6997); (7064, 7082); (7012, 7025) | 0.065 mag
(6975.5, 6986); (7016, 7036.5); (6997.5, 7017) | -0.145 mag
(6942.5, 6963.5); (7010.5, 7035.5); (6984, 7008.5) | -0.135 mag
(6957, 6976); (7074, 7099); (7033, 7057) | 0.012 mag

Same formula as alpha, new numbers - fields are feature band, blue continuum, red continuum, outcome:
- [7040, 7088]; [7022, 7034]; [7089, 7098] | -3.1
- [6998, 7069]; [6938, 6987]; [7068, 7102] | 0.8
